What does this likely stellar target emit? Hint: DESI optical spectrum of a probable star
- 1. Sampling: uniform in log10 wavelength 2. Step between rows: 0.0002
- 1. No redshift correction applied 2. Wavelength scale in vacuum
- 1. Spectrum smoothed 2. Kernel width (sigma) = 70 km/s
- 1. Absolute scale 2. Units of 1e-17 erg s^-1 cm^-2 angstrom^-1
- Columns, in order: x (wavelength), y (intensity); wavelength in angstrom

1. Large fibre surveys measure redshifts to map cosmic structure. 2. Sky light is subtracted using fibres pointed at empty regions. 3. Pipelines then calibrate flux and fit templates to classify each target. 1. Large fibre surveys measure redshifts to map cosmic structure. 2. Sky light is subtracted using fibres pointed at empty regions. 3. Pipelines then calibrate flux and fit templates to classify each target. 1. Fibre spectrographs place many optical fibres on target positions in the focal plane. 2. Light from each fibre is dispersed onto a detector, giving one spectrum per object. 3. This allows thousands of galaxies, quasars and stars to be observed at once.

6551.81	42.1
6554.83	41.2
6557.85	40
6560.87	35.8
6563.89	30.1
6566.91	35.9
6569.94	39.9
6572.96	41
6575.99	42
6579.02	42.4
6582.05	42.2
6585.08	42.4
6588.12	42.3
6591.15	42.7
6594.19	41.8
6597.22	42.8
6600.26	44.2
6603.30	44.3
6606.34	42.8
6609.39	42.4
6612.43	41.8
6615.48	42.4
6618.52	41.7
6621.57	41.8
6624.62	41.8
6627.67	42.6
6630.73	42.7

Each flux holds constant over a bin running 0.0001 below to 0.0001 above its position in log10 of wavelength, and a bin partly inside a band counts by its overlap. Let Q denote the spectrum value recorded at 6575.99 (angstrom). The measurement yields 42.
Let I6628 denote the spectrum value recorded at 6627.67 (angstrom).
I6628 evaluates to 42.6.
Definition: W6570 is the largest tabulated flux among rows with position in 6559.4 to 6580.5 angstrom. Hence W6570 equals 42.4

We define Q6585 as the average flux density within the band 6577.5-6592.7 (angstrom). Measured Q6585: 42.4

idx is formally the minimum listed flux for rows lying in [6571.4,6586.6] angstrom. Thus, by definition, 41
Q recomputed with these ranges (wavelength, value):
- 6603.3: 44.3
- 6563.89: 30.1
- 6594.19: 41.8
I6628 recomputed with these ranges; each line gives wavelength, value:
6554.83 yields 41.2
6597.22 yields 42.8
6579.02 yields 42.4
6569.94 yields 39.9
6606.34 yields 42.8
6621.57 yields 41.8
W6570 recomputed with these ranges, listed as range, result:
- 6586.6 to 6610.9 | 44.3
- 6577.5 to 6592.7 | 42.7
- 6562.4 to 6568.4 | 35.9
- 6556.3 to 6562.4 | 40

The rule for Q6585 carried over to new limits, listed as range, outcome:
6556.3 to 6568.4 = 35.5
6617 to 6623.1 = 41.8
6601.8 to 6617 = 42.7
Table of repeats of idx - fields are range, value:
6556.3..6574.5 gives 30.1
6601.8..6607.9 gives 42.8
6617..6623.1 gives 41.7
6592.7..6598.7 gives 41.8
